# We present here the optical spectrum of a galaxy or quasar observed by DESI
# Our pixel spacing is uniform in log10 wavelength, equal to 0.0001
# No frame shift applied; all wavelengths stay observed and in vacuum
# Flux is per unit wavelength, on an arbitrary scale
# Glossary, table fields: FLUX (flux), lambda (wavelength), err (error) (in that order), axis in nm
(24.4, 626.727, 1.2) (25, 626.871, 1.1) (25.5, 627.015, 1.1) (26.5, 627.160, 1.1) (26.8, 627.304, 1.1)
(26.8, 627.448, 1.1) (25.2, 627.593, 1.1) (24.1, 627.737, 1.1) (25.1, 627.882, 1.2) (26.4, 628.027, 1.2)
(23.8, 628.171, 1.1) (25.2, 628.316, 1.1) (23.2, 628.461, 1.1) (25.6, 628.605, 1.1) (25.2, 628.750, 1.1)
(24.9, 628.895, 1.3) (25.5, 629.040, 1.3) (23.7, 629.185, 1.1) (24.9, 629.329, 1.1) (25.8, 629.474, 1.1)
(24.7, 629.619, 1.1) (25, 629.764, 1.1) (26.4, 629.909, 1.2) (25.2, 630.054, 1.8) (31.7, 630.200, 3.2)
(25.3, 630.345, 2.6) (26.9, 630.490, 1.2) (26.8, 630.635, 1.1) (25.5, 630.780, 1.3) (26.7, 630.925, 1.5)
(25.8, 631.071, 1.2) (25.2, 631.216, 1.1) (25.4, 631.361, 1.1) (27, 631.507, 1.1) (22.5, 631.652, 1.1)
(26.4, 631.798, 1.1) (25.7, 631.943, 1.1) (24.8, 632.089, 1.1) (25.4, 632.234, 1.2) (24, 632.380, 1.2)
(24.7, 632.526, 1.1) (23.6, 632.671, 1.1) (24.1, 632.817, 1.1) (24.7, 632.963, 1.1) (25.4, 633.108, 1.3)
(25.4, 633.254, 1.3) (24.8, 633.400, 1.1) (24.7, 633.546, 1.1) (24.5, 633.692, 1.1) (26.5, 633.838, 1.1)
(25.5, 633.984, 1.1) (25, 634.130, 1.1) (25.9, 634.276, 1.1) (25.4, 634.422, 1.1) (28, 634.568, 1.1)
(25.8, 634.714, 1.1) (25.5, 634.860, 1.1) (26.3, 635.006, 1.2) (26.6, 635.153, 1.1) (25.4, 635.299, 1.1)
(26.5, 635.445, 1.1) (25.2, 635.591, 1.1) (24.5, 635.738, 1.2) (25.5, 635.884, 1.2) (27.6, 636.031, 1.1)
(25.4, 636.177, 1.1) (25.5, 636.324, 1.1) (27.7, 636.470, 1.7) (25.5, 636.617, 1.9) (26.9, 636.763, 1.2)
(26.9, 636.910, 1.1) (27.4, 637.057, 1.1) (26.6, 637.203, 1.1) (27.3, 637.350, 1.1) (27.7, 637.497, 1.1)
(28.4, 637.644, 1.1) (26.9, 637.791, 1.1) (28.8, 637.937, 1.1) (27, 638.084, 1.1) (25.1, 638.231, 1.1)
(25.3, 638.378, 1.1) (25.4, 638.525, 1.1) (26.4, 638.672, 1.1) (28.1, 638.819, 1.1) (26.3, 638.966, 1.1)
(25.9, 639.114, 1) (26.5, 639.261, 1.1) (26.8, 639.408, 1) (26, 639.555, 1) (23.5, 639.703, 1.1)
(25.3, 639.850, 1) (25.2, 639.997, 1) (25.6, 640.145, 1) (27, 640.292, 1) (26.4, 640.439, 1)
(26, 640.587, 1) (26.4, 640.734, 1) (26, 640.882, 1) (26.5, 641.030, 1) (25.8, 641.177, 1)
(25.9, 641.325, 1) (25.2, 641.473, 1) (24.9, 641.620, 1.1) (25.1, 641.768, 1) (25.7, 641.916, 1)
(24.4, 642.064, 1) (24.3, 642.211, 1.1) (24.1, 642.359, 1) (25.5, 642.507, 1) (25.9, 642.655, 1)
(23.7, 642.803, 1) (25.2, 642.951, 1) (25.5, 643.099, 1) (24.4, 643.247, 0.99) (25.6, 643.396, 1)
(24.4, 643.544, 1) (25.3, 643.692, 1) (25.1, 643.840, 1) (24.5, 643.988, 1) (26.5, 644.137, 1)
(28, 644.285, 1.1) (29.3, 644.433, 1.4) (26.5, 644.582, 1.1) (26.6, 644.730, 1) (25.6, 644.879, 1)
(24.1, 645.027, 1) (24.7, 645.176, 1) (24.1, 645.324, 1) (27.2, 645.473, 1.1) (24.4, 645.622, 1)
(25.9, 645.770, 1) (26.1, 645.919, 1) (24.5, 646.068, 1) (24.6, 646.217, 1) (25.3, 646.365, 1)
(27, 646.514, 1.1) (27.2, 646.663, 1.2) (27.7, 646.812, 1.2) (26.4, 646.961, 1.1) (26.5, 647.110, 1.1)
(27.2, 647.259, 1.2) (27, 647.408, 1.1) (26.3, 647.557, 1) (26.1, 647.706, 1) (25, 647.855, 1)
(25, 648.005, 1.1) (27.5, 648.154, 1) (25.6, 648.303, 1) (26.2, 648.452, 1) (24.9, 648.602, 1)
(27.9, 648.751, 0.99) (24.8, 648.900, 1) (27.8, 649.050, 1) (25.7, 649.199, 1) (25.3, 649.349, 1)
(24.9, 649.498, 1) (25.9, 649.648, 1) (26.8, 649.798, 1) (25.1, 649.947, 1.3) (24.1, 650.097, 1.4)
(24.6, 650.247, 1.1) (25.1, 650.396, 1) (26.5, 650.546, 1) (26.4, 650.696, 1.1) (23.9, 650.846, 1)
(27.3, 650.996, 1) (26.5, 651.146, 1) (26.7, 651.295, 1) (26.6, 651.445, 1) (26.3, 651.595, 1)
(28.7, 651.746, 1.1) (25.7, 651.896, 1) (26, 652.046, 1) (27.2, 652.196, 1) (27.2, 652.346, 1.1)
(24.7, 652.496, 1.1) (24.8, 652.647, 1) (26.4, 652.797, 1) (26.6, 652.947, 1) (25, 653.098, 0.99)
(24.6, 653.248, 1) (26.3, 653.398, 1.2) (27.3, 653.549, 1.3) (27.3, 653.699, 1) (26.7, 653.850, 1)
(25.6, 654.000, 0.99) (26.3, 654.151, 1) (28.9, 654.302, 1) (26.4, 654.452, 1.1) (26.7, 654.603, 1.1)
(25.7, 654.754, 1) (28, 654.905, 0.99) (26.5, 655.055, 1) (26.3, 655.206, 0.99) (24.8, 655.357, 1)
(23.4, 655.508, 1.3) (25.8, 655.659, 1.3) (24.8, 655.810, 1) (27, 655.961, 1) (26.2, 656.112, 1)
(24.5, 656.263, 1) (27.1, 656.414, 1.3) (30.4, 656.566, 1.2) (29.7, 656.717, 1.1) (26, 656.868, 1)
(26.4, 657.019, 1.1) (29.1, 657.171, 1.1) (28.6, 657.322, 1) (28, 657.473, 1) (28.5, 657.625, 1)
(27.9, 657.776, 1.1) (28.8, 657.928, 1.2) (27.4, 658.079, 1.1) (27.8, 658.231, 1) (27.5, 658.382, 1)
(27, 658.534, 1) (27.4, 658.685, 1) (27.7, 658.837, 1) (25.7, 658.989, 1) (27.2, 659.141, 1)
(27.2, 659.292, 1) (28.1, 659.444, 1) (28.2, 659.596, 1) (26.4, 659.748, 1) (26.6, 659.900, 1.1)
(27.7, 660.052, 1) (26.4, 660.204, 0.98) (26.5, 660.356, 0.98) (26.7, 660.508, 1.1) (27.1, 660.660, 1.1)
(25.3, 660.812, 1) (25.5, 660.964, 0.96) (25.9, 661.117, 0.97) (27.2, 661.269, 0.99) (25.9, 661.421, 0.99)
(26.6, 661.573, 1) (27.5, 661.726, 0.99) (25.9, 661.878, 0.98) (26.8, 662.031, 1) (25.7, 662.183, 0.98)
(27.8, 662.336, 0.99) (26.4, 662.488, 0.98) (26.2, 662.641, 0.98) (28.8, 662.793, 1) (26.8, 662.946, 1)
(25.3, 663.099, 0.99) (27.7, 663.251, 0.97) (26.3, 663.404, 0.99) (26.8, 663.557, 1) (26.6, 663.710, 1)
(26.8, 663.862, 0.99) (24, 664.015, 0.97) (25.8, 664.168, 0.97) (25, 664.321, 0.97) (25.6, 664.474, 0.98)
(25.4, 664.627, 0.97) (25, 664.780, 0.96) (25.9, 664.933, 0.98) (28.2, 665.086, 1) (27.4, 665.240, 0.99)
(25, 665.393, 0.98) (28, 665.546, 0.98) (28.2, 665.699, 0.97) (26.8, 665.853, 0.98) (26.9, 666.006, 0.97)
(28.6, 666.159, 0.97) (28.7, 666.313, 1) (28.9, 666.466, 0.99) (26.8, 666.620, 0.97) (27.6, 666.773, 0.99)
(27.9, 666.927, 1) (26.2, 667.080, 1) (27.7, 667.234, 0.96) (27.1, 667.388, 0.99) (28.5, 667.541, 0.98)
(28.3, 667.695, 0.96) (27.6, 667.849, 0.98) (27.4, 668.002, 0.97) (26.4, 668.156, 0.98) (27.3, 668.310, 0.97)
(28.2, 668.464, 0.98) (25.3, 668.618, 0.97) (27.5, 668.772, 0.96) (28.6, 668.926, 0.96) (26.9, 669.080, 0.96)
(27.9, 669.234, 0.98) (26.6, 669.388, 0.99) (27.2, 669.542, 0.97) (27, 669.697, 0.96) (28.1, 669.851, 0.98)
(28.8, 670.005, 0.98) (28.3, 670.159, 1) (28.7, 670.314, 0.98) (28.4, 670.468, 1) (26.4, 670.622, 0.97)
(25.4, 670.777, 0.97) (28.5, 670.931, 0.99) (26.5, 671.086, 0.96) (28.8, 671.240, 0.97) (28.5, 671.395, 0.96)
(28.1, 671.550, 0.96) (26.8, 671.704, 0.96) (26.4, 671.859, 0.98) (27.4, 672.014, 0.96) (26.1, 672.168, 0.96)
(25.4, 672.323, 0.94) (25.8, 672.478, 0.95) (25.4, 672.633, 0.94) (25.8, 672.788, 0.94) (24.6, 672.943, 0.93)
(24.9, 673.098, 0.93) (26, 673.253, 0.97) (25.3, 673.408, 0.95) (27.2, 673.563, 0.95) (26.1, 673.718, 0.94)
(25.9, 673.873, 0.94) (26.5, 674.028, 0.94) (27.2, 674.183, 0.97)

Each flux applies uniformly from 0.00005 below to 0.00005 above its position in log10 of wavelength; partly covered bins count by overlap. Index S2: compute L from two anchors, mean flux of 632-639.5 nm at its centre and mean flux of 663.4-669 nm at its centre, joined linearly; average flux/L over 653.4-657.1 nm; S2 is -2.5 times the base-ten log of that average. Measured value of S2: 0.00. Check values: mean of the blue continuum 26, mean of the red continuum 27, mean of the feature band 26.6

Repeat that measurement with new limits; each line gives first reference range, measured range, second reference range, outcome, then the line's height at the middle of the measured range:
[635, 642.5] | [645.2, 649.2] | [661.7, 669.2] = 0.012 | 26.4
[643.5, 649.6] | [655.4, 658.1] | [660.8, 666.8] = -0.032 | 26.4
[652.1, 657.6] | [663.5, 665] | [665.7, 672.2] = 0.063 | 27.2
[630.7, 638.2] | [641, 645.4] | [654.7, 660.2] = 0.039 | 26.3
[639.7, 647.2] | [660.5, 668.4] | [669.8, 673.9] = -0.012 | 26.5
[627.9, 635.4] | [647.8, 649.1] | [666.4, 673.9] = 0.005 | 26.2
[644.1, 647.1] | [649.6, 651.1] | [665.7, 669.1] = 0.035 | 26.4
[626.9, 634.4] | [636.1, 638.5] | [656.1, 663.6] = -0.040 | 25.8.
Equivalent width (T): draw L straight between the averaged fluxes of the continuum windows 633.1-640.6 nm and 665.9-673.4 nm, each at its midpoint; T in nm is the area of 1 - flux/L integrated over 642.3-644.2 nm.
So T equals 0.09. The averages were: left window 26.1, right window 27.2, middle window 25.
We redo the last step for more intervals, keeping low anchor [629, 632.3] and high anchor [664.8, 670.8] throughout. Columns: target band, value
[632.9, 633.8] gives 0.031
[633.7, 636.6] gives 0.002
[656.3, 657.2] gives -0.032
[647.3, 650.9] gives 0.109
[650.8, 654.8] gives 0.059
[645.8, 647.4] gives 0.013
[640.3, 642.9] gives 0.081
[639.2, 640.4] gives 0.020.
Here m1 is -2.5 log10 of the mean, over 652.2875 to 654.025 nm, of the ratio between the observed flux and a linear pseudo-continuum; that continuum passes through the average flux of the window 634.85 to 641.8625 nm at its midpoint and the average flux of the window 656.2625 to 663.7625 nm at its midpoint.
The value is 0.03 mag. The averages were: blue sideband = 26.2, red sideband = 27.1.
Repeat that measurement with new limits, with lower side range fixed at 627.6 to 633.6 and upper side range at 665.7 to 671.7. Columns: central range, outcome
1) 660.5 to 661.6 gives 0.04 mag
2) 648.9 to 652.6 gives 0.02 mag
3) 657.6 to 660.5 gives -0.01 mag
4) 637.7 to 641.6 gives -0.01 mag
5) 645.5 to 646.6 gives 0.03 mag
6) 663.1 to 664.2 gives 0.04 mag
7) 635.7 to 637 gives -0.02 mag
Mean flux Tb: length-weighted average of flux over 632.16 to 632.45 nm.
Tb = 24.7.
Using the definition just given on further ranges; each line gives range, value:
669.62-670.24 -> 28.1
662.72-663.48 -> 27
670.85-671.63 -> 28.1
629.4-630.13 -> 25.4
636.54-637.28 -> 26.7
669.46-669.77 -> 27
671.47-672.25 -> 27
